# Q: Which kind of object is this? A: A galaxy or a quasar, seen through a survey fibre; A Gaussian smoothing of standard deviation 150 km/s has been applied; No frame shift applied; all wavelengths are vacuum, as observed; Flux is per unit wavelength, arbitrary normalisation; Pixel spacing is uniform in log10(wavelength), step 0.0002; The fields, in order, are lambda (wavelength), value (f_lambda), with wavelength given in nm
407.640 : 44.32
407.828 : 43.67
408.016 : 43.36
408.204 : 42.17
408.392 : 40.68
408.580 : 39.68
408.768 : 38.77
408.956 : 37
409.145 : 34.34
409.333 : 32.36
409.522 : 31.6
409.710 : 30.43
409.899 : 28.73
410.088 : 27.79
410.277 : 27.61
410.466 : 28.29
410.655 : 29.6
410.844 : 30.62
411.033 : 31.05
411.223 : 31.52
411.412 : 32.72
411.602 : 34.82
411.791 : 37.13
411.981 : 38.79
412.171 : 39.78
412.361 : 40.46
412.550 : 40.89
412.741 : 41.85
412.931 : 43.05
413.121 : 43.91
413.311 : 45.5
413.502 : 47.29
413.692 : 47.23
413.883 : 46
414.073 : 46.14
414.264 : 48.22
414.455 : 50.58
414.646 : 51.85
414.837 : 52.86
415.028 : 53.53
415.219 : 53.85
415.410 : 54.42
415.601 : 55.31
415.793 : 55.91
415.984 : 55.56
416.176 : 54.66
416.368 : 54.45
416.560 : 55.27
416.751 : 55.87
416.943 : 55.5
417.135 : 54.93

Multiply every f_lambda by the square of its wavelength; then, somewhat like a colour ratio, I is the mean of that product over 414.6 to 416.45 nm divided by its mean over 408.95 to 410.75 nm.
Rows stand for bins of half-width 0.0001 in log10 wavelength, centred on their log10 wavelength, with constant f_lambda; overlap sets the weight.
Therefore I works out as 1.8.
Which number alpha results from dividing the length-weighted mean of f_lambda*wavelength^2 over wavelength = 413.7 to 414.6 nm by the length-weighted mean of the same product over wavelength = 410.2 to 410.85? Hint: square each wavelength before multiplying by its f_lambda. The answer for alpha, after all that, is 1.69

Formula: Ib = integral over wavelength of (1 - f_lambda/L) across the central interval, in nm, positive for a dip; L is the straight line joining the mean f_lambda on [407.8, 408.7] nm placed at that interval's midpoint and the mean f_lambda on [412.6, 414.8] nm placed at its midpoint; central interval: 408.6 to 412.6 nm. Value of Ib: 0.93 nm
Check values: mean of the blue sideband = 41.7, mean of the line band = 33.6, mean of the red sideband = 46.6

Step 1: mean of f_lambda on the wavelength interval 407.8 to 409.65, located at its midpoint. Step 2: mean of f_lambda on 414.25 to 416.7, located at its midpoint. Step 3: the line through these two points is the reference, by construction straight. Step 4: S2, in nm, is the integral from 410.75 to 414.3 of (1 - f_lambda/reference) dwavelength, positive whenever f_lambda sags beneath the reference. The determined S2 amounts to 0.52 nm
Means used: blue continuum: 38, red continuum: 53.8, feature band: 40.2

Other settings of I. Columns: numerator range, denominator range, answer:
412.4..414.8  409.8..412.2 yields 1.46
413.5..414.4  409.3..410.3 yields 1.62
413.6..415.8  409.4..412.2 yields 1.64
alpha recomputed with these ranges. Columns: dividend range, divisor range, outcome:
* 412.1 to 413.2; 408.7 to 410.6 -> 1.34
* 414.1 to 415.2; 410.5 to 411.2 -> 1.72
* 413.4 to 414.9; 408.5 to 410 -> 1.46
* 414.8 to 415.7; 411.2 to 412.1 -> 1.55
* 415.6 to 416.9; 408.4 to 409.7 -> 1.61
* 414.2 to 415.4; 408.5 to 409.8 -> 1.54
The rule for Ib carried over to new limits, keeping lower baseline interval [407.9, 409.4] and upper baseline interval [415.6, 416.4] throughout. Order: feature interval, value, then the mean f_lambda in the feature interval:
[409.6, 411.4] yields 0.55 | 29.7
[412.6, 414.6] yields 0.15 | 46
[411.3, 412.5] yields 0.23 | 37.4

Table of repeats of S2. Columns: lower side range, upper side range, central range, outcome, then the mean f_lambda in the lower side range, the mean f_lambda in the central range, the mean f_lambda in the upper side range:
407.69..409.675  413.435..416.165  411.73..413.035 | 0.17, 38.3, 40.4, 51.5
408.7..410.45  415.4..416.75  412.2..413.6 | 0.02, 31.8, 43.1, 55.2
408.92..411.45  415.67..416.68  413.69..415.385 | -0.06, 30.8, 50.4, 55.2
